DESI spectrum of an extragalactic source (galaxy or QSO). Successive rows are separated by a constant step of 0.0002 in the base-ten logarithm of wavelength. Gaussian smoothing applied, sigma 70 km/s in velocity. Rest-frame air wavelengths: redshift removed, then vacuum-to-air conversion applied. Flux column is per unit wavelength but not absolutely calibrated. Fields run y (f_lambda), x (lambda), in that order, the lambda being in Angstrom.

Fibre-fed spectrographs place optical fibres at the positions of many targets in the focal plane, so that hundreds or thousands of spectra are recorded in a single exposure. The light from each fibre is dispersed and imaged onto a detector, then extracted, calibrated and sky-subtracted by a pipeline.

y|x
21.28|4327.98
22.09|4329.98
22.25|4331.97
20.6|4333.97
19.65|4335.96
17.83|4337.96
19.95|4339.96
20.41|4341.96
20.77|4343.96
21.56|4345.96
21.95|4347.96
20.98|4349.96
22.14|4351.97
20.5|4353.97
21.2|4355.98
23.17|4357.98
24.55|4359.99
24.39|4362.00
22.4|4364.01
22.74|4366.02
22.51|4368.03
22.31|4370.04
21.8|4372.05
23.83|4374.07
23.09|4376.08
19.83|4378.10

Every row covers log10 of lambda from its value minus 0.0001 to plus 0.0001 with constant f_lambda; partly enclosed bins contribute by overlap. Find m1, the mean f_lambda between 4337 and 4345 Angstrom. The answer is 19.8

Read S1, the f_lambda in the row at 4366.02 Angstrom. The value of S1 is 22.74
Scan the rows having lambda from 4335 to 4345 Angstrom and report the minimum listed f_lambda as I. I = 17.83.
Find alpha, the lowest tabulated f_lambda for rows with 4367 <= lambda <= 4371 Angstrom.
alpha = 22.31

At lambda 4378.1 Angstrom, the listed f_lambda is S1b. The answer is 19.83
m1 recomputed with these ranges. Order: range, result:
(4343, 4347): 21.2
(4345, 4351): 21.5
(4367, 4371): 22.4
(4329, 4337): 21.1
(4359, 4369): 23.3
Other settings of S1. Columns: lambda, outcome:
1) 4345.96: 21.56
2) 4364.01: 22.4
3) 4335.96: 19.65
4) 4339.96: 19.95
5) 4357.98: 23.17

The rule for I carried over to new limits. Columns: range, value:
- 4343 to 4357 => 20.5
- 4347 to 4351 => 20.98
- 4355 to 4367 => 21.2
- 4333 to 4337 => 19.65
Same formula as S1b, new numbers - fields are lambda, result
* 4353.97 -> 20.5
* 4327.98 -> 21.28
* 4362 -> 24.39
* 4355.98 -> 21.2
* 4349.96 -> 20.98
